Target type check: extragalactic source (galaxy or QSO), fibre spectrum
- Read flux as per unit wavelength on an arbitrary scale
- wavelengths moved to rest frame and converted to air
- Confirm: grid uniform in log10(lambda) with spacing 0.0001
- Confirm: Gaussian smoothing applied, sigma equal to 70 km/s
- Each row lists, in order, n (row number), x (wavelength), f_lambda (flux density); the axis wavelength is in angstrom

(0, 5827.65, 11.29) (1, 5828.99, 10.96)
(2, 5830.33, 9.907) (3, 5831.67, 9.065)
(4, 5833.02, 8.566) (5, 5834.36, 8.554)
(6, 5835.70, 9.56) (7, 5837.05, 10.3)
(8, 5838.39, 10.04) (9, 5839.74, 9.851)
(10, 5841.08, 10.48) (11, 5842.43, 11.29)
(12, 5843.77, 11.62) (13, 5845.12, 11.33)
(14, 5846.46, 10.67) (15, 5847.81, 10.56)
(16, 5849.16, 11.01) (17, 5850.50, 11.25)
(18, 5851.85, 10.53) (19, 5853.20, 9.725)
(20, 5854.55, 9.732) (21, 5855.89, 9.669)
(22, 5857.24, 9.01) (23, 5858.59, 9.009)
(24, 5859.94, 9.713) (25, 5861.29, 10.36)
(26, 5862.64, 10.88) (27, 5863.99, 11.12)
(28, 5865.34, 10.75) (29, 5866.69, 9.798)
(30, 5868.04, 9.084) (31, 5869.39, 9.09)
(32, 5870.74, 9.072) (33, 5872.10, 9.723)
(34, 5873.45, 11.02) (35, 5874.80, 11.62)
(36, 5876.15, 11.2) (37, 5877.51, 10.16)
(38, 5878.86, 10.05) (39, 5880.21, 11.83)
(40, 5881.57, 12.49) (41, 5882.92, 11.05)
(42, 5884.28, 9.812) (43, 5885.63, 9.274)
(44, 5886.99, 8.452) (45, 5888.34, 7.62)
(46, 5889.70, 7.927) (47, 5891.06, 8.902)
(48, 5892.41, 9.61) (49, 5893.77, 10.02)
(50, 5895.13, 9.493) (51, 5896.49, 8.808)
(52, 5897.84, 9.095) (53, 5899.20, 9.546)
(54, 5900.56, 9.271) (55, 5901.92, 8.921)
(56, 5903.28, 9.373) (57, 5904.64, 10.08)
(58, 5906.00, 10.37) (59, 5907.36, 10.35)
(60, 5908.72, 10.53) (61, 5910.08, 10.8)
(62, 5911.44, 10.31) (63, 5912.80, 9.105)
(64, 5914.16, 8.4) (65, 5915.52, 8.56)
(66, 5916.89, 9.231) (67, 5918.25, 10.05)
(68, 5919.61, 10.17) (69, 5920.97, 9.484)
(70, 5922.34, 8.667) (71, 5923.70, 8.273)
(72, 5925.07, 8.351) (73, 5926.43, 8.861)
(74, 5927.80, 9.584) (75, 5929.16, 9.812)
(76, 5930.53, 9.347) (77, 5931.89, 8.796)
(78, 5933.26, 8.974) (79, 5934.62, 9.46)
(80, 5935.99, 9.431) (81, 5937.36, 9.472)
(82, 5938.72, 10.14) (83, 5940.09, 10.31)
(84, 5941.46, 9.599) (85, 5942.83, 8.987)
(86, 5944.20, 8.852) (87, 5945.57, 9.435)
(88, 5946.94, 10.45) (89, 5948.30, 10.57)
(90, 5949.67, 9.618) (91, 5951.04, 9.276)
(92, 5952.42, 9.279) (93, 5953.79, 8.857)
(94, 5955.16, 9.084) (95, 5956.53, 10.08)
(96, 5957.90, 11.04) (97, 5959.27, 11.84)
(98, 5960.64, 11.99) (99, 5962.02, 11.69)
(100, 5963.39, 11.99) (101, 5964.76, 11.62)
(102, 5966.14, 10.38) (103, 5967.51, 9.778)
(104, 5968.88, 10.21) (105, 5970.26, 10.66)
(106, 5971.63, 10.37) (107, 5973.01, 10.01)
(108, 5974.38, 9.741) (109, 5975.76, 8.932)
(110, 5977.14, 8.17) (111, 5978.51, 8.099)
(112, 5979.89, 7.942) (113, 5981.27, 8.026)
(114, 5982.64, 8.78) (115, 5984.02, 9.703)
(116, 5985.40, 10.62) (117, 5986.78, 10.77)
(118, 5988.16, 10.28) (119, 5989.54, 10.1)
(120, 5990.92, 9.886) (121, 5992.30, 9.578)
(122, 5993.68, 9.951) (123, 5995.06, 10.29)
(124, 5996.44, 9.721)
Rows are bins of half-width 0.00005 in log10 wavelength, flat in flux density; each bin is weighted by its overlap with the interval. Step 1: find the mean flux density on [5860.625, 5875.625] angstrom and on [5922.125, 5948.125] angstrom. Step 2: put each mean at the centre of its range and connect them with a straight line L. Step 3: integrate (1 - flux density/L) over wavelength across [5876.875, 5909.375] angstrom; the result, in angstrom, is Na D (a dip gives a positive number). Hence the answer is 0.7 angstrom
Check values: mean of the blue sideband 10.2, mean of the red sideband 9.34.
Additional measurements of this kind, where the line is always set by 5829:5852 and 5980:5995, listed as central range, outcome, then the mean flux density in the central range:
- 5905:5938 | 1.8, 9.44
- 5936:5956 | 0.6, 9.56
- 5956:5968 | -1.7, 11.2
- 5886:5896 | 1.2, 8.87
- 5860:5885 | -0.8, 10.5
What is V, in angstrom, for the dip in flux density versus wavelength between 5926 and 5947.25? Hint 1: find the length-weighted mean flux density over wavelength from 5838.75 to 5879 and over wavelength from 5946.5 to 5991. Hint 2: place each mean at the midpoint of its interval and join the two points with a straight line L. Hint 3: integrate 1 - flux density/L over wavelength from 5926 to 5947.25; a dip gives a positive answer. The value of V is 1.3 angstrom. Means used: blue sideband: 10.3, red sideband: 9.99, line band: 9.46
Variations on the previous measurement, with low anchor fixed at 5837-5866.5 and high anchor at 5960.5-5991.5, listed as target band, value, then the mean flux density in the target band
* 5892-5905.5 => 1.1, 9.43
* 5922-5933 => 1.3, 8.97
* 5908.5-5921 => 0.7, 9.65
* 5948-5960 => 0.1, 9.95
